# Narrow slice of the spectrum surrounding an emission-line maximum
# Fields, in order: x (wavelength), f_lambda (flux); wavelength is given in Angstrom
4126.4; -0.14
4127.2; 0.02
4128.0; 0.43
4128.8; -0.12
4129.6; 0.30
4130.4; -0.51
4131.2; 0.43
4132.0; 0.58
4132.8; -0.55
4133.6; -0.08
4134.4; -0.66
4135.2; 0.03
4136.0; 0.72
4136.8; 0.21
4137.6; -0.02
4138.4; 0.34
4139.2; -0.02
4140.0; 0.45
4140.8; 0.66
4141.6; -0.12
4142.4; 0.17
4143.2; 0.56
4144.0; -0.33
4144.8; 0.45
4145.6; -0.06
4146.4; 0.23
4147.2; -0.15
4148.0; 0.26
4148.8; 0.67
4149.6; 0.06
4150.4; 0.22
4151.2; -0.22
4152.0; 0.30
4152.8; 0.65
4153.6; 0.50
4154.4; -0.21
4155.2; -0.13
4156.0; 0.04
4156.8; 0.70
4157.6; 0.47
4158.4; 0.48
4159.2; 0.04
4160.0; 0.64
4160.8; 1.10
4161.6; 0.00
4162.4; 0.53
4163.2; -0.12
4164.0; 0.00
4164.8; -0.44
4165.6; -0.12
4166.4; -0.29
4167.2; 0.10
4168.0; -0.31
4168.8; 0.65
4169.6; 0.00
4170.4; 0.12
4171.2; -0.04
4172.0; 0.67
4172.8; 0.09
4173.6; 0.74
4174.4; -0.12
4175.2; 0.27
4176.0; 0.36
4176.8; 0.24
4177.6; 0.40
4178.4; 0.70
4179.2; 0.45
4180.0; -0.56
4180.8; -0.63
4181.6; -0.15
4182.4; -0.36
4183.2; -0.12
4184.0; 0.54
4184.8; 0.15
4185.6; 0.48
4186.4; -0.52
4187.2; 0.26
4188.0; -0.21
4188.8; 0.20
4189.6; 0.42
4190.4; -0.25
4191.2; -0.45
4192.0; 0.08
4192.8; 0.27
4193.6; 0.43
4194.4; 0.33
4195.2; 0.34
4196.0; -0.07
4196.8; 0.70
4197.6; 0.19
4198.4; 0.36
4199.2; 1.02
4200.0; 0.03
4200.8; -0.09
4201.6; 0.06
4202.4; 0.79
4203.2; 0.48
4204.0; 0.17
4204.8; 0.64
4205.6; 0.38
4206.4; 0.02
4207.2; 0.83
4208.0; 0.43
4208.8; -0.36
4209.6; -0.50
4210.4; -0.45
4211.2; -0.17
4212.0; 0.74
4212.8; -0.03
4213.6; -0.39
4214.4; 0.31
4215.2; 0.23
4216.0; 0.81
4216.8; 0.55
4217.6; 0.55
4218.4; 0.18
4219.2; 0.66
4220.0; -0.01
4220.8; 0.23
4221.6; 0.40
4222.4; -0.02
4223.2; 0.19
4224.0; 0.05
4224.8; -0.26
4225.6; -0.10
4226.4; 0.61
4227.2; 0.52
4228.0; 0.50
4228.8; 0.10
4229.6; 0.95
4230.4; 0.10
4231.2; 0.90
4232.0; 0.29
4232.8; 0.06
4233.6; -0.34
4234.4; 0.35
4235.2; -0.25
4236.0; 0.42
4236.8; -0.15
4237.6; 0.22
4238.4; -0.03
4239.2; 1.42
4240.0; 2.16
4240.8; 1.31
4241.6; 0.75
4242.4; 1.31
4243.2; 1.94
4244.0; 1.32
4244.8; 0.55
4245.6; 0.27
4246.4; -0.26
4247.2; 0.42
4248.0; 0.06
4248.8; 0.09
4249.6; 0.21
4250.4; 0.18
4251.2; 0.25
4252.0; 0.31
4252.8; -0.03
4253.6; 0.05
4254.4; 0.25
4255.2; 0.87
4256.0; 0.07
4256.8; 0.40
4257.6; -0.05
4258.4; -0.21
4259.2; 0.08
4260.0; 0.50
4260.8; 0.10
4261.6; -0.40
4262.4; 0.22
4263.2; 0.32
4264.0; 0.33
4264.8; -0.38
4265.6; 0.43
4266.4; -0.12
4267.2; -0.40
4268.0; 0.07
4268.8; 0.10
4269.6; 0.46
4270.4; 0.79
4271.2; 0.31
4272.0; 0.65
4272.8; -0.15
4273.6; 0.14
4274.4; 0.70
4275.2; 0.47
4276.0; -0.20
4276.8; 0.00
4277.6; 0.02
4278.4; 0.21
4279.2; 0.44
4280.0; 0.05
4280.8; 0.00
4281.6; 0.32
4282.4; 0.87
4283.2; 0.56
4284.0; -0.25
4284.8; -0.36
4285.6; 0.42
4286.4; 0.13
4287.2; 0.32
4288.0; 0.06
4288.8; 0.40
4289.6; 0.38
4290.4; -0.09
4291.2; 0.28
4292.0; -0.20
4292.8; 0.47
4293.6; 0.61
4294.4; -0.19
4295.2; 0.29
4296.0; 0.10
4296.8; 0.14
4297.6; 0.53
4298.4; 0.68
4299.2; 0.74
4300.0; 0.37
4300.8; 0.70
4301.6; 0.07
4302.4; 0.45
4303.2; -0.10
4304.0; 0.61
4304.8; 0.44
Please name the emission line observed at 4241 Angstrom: [O II] 3727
